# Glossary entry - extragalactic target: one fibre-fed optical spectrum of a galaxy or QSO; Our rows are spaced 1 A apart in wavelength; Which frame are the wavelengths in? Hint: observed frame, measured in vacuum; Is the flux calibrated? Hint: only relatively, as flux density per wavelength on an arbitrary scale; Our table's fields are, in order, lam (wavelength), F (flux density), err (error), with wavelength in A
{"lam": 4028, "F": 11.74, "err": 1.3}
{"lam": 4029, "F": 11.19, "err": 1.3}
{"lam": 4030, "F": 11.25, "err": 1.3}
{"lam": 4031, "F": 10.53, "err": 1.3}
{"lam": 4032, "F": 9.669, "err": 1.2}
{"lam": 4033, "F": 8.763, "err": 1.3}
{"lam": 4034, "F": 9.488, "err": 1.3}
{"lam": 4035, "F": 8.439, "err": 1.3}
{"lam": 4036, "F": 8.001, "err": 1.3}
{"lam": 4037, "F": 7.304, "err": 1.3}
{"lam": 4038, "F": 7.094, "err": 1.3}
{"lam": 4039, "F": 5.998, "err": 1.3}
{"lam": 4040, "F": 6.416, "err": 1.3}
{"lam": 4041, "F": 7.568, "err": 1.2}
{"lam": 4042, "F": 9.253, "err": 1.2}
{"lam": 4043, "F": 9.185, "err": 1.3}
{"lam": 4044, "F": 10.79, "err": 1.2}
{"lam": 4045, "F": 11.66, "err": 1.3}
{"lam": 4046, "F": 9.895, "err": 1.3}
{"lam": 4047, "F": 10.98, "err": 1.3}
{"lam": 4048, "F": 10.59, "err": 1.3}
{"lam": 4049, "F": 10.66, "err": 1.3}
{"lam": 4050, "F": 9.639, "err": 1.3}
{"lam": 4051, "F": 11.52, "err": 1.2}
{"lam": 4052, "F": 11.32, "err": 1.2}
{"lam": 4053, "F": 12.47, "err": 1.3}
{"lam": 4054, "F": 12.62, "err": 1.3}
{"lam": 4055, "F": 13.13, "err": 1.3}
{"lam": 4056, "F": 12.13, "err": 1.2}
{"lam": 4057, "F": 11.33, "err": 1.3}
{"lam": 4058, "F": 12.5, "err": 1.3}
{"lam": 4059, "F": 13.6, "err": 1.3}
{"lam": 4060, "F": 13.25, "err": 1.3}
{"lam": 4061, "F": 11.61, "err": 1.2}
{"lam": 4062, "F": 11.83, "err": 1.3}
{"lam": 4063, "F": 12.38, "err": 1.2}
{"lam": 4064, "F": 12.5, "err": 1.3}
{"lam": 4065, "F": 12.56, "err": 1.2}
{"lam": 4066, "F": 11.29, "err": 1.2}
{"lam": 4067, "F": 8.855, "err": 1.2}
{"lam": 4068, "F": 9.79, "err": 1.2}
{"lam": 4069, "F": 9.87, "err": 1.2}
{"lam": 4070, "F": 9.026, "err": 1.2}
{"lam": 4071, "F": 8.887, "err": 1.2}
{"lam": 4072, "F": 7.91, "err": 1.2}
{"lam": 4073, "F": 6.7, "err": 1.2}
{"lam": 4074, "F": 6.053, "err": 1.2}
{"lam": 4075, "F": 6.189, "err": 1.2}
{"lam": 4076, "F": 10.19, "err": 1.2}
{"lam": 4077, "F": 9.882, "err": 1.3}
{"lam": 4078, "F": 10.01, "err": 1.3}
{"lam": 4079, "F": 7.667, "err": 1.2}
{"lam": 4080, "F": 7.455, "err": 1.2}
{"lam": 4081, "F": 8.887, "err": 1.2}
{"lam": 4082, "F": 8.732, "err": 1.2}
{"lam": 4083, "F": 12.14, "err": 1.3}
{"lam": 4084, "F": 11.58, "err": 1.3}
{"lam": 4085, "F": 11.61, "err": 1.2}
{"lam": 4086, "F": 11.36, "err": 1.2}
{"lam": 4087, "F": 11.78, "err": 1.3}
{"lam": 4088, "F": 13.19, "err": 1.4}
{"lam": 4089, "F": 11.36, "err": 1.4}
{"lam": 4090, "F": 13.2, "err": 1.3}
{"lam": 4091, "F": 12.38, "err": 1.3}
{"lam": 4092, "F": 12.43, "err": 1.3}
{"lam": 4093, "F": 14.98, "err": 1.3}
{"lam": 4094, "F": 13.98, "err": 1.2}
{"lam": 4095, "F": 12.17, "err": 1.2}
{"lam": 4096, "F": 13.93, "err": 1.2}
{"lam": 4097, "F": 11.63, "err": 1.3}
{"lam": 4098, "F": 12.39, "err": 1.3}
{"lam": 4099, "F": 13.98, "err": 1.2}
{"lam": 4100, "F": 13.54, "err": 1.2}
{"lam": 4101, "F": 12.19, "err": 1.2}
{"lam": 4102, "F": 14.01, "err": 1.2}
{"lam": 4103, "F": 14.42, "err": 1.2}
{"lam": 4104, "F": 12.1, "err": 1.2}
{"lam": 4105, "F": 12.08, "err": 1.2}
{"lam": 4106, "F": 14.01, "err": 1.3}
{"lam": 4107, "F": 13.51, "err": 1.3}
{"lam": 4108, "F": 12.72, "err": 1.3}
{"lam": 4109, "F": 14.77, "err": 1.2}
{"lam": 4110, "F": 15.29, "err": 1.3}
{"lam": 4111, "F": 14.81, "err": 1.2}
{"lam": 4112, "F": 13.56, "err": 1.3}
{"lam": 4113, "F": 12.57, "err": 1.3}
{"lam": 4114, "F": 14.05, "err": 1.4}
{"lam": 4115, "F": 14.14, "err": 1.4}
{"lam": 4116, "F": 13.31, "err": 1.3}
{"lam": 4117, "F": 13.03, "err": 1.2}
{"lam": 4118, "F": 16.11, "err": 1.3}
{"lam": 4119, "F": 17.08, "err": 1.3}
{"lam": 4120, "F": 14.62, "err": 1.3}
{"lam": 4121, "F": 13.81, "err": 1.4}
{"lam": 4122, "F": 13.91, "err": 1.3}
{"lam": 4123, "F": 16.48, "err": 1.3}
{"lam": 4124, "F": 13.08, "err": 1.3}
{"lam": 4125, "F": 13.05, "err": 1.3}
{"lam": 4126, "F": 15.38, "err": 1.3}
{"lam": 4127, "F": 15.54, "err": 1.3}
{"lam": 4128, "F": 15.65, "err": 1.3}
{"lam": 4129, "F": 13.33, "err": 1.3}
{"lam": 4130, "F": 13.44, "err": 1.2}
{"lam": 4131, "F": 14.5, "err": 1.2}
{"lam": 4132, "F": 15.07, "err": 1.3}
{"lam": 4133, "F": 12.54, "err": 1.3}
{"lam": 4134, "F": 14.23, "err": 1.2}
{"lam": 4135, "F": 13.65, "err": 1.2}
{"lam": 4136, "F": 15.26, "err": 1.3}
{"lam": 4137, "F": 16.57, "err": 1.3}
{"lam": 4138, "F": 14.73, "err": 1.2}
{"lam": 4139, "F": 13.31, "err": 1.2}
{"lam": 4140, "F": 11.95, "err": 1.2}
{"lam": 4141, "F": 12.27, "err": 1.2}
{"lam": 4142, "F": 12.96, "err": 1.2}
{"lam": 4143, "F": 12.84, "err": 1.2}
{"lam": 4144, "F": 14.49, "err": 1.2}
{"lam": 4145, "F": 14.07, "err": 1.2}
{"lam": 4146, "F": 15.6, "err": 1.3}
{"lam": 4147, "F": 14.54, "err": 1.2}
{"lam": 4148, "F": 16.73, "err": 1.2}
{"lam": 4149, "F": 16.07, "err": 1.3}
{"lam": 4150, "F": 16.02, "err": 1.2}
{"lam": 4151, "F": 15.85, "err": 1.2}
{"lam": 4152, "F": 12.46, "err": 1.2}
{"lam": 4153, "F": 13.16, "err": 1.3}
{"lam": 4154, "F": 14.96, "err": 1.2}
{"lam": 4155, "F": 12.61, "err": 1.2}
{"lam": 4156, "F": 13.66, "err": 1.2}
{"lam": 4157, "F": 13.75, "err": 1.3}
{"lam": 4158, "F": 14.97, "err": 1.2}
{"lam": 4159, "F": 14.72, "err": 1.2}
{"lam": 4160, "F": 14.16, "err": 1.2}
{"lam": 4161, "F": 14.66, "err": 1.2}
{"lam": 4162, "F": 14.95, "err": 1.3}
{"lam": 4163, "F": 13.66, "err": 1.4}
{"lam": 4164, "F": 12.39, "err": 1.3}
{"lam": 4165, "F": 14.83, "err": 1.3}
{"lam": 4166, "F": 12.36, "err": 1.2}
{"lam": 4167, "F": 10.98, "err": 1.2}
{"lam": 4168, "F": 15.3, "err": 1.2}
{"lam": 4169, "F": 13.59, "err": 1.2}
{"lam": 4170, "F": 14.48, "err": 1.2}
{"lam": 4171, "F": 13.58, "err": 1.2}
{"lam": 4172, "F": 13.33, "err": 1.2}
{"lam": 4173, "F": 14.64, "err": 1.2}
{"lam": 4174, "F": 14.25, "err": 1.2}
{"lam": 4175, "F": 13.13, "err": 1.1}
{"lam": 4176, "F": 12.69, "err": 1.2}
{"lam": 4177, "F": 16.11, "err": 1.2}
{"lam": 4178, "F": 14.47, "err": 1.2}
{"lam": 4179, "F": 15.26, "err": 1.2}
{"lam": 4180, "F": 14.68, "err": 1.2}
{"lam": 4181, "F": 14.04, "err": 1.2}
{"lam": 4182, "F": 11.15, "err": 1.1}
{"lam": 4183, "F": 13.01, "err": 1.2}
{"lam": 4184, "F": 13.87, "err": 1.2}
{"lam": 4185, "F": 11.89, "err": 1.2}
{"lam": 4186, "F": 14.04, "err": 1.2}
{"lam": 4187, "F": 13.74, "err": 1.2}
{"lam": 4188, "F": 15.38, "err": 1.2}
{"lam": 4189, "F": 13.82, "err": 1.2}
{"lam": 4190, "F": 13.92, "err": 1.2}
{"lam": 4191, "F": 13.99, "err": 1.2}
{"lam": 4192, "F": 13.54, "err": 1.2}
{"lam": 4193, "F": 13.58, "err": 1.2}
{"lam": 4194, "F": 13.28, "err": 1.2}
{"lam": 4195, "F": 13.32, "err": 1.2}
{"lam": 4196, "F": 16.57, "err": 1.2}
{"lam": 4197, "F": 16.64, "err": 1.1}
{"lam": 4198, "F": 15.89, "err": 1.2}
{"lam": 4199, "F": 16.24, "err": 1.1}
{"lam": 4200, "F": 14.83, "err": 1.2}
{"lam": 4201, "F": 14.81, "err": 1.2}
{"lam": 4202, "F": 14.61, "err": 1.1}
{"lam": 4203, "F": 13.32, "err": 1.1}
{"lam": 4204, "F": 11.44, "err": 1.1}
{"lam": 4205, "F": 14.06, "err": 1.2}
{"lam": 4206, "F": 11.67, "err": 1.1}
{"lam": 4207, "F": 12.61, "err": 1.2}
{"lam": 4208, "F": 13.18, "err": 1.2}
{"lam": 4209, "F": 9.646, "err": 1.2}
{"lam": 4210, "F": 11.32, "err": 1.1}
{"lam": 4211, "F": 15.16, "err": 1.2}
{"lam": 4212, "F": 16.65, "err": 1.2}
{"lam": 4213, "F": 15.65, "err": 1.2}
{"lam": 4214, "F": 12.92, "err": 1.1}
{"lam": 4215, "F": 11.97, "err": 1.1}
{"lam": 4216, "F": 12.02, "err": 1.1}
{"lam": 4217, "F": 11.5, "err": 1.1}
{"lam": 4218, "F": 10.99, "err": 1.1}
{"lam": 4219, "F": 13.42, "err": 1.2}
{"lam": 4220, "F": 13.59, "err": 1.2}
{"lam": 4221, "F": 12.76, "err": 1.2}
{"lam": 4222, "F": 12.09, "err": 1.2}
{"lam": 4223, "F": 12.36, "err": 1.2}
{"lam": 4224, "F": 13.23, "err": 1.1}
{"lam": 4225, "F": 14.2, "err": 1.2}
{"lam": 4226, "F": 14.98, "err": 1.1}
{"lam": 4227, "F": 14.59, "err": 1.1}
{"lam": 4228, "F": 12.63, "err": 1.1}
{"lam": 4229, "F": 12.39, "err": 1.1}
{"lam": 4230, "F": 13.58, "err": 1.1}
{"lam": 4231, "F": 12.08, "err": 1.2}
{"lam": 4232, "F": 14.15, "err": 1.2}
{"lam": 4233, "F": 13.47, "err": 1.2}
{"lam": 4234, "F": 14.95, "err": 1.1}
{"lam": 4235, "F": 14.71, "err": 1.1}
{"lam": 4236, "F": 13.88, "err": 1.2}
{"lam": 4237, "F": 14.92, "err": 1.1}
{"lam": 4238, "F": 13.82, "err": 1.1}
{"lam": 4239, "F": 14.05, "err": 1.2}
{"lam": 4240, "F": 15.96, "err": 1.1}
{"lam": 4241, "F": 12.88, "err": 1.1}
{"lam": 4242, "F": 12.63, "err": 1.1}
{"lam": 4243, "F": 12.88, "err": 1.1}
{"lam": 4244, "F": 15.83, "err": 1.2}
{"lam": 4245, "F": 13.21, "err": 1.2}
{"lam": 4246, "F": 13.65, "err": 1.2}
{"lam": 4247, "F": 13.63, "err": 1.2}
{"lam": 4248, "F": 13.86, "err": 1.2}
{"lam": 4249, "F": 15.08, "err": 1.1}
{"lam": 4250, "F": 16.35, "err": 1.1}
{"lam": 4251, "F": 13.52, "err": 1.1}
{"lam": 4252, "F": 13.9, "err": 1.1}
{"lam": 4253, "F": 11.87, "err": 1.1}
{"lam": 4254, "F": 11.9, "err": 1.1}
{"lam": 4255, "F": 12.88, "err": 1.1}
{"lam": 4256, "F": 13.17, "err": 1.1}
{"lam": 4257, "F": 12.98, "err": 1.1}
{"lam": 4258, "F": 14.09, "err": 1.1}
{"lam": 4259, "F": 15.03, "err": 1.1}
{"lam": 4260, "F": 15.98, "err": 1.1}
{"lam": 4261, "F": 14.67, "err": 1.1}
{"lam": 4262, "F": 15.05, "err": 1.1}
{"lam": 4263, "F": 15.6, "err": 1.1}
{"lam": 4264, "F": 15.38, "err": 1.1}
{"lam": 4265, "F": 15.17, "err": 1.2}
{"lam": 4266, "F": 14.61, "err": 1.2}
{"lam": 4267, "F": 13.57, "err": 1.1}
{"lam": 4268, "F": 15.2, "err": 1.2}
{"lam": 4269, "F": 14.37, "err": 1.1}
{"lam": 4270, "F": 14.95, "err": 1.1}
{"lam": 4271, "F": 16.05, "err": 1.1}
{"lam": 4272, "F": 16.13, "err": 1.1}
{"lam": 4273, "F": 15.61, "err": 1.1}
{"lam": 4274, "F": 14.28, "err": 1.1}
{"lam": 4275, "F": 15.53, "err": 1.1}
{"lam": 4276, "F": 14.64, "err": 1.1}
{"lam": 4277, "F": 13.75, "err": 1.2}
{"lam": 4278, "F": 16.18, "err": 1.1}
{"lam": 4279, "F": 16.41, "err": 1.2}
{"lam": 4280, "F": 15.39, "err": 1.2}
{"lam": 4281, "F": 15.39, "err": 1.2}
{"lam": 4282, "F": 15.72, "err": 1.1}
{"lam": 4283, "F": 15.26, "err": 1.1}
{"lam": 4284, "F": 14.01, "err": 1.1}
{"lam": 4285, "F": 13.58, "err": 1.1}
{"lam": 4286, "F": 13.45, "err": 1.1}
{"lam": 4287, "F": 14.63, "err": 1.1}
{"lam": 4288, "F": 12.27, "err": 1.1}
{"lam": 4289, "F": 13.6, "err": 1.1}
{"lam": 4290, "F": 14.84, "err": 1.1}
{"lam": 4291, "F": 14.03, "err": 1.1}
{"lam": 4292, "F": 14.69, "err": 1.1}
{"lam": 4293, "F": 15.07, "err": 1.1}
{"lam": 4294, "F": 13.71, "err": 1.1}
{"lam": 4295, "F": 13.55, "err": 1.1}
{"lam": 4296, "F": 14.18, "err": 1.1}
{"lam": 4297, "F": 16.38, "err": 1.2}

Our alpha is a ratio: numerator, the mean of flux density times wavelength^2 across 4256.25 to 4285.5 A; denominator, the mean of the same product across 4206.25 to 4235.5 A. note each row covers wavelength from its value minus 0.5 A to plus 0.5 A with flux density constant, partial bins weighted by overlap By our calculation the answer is 1.16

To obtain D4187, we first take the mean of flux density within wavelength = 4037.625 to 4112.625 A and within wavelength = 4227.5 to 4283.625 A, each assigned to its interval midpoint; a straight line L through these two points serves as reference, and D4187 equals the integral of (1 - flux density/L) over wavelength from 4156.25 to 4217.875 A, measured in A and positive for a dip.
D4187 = -2.9 A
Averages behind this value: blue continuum 11.2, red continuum 14.4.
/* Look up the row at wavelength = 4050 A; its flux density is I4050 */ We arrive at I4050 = 9.639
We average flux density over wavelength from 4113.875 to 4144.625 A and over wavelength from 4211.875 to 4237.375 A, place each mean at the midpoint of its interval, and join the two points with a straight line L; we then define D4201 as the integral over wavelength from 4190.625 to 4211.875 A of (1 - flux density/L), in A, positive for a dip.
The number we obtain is -0.4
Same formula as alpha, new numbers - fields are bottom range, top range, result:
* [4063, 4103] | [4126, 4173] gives 1.33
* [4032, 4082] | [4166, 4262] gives 1.50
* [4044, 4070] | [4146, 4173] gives 1.30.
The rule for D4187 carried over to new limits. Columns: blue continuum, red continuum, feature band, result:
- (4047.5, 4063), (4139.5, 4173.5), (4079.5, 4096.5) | 1.03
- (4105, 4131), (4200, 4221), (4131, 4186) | -1.13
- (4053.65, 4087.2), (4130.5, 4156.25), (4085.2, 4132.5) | -4.76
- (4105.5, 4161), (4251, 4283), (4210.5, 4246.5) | 2.38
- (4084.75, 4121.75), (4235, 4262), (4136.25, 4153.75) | -0.99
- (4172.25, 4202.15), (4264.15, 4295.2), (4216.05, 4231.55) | 1.60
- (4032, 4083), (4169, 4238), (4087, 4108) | -4.03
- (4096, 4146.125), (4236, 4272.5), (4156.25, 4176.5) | 0.35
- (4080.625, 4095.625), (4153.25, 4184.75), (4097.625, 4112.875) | -1.38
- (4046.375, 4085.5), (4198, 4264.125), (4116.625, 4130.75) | -3.67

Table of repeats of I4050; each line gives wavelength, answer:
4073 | 6.7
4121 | 13.81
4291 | 14.03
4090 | 13.2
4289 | 13.6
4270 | 14.95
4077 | 9.882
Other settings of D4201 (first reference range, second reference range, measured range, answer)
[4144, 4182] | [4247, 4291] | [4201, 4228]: 2.4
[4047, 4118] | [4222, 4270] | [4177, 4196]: -1.0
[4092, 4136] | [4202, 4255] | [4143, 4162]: -1.1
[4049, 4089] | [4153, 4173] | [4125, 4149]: -2.5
